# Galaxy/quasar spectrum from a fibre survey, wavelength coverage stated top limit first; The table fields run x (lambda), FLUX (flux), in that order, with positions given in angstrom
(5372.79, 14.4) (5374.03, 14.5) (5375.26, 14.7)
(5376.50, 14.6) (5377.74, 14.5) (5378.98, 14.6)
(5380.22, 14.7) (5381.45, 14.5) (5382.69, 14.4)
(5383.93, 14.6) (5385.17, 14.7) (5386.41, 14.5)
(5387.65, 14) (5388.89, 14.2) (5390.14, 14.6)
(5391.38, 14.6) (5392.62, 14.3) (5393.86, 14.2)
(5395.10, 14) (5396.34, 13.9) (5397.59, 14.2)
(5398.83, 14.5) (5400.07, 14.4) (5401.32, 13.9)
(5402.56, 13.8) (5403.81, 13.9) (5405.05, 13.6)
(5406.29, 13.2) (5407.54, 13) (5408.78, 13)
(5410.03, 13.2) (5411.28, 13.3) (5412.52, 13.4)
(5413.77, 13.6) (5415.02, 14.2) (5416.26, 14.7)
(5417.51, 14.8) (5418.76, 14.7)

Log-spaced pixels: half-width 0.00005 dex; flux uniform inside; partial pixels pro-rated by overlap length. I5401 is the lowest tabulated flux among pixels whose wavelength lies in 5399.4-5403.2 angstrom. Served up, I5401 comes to 13.8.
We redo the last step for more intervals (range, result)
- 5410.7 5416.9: 13.3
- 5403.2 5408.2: 13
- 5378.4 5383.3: 14.4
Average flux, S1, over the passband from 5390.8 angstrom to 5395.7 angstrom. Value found 14.3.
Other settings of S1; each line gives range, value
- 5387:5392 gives 14.3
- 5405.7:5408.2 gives 13.1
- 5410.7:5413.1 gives 13.4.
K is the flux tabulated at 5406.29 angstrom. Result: 13.2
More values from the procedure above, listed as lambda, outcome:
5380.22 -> 14.7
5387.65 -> 14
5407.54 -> 13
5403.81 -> 13.9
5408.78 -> 13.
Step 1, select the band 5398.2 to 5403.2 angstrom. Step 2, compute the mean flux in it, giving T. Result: 14.1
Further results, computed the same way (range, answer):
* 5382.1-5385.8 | 14.6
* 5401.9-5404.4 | 13.8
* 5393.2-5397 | 14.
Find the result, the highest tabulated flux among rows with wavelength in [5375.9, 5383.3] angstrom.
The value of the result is 14.7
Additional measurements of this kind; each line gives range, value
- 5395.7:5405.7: 14.5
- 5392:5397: 14.3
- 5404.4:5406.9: 13.6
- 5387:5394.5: 14.6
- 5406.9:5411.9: 13.3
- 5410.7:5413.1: 13.4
